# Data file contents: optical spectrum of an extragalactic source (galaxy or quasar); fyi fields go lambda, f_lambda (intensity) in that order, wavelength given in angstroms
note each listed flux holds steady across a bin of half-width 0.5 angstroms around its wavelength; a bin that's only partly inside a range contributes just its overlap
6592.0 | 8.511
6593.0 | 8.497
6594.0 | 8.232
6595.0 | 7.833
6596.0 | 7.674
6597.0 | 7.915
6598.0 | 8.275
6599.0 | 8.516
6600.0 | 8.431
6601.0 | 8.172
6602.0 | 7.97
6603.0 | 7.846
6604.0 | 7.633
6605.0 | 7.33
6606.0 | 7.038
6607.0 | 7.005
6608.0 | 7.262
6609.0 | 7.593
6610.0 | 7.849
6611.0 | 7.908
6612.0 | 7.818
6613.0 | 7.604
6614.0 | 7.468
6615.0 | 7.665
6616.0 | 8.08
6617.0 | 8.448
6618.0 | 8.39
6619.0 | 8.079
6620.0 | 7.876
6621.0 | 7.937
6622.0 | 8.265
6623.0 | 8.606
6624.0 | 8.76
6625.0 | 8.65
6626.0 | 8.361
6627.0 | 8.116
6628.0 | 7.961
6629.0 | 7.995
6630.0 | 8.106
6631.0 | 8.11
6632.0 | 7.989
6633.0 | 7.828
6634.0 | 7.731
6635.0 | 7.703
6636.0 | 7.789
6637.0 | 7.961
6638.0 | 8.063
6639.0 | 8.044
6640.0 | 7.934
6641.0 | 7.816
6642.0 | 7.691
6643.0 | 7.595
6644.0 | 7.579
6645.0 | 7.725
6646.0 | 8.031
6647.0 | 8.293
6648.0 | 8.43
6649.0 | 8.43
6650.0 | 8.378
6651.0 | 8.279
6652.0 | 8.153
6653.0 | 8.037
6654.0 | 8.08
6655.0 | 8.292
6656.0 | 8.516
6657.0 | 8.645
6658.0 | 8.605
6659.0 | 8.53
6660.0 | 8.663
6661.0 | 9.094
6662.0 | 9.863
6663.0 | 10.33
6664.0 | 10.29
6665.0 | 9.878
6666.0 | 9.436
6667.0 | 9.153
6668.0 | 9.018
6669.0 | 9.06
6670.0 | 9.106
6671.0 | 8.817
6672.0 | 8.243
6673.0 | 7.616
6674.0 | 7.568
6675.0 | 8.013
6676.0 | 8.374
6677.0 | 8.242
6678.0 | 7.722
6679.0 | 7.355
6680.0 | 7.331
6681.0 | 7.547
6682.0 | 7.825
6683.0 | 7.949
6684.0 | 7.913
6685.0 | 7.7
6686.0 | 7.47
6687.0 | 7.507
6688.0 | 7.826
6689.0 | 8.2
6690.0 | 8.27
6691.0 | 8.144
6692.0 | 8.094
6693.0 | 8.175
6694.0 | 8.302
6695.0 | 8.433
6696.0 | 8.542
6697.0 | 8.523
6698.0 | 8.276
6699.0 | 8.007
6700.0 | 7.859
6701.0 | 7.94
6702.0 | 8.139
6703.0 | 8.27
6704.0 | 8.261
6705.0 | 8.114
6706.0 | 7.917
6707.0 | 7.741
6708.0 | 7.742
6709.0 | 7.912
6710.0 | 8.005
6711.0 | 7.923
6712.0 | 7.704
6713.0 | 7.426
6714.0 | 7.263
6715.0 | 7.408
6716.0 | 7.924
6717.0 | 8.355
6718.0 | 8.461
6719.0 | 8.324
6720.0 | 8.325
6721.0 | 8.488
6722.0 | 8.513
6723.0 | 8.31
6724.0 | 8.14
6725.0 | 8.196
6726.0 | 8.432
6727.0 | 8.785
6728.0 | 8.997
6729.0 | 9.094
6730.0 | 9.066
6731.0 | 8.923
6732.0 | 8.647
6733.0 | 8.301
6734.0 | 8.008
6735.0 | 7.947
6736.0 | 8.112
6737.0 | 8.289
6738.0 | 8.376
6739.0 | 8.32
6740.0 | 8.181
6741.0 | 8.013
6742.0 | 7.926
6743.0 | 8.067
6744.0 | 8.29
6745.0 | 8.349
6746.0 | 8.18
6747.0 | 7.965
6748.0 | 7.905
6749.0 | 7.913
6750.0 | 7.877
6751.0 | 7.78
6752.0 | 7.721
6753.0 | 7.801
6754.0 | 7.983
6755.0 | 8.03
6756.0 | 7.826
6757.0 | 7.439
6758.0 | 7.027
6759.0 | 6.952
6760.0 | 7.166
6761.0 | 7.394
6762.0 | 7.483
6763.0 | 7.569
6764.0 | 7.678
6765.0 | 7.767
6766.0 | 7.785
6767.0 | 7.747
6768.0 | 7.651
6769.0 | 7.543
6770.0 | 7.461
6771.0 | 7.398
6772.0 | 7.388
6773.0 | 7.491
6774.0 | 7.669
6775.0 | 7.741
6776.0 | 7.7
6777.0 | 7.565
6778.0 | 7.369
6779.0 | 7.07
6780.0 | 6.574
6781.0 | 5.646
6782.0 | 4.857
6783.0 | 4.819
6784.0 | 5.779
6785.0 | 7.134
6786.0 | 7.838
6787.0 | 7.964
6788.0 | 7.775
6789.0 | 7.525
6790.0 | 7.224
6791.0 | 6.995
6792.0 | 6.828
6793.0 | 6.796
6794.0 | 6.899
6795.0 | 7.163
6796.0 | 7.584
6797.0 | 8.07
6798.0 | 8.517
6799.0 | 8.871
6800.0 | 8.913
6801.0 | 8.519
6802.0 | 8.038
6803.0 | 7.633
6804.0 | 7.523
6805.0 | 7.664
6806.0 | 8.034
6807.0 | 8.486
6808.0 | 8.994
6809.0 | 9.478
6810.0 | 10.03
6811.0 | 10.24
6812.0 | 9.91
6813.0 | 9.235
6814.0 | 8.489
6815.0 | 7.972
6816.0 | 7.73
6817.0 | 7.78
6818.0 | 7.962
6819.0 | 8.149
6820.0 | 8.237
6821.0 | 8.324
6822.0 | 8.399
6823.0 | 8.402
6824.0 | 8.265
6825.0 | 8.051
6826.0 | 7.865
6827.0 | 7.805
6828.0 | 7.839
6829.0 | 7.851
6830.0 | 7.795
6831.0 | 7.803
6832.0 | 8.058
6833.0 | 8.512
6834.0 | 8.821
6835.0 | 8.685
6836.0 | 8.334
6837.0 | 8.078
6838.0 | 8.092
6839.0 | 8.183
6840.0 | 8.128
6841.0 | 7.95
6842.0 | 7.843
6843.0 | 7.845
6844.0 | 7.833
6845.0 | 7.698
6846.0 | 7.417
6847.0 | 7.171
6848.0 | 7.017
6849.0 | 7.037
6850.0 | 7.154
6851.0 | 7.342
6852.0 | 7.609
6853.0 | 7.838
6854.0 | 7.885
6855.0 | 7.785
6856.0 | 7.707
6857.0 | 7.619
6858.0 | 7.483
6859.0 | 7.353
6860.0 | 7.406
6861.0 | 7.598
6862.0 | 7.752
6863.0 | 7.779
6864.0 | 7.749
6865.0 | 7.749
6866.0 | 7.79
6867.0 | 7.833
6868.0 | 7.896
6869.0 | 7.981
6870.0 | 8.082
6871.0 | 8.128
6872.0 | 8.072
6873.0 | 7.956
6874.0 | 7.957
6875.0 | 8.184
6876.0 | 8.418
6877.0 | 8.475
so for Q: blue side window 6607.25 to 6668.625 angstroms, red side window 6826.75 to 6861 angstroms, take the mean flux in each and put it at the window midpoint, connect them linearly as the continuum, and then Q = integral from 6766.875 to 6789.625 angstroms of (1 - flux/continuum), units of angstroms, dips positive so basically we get 2.4 angstroms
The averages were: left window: 8.27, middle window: 7.11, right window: 7.79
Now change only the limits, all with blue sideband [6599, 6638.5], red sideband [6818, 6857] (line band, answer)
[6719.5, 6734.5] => -1.2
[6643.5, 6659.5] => -0.6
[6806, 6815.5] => -1.5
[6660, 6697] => -2.2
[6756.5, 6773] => 0.9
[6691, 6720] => -0.4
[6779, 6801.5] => 2.1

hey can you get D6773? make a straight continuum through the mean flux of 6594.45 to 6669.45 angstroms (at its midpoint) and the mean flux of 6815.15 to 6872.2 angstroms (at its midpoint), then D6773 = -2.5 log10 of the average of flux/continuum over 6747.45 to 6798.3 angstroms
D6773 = 0.09 mag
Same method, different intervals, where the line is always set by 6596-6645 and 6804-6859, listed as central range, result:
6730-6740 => -0.04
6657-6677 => -0.12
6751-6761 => 0.07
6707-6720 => 0.02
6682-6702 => -0.01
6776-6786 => 0.24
